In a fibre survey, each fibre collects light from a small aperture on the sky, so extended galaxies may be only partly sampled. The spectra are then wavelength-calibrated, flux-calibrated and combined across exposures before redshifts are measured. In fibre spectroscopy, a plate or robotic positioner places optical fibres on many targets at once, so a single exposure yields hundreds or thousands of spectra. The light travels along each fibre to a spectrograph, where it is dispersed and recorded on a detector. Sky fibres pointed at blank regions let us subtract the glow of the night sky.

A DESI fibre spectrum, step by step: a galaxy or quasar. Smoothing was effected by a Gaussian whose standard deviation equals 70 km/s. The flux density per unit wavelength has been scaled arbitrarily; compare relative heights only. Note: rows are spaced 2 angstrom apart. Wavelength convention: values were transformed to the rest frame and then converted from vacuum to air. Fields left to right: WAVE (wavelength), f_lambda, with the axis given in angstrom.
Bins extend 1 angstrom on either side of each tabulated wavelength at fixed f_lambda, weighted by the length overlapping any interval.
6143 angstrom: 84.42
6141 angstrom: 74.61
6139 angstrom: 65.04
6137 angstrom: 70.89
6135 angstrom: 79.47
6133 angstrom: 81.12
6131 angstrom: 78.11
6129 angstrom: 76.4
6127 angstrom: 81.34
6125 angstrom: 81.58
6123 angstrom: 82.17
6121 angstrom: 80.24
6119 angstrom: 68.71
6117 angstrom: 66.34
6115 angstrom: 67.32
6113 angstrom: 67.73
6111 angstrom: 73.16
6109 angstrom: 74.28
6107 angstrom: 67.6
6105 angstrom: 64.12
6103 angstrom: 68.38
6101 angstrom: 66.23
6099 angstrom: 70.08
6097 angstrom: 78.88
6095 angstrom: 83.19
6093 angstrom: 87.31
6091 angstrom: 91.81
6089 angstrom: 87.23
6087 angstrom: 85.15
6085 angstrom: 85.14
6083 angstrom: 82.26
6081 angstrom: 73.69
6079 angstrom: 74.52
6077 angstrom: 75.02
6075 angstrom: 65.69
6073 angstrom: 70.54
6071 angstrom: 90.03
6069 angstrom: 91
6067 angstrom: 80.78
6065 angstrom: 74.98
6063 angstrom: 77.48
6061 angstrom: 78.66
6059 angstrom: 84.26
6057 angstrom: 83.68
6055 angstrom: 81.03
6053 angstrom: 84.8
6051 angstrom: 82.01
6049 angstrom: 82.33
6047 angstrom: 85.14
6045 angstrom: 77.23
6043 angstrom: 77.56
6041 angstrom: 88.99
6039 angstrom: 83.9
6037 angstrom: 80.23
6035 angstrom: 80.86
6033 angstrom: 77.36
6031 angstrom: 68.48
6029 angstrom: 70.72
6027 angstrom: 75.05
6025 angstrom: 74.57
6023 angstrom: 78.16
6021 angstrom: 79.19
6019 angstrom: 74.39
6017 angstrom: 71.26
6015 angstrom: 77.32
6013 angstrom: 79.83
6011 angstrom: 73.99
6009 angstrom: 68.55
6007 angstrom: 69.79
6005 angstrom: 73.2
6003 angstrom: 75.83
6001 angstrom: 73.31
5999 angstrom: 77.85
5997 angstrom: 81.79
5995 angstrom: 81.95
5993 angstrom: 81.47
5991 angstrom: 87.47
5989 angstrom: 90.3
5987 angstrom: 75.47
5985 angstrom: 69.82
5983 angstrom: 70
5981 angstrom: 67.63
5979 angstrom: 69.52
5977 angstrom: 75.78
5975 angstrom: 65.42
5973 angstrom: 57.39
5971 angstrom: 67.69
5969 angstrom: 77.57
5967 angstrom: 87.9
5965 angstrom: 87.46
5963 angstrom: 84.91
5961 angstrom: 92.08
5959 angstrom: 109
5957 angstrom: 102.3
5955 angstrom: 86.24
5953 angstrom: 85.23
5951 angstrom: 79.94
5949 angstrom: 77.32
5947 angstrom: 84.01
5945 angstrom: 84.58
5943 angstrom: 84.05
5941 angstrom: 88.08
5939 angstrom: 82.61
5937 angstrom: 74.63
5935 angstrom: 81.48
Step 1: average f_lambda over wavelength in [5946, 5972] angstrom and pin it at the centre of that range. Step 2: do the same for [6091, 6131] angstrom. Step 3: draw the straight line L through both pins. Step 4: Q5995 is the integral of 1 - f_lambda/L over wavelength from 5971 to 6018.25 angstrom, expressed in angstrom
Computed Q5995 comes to 5.1 angstrom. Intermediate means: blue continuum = 86.3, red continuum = 74.5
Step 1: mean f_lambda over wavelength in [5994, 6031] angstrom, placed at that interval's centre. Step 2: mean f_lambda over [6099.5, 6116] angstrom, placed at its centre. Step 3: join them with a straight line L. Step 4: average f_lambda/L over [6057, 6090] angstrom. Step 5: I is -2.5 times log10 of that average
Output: -0.13 mag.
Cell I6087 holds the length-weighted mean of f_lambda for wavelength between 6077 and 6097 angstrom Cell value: 82.7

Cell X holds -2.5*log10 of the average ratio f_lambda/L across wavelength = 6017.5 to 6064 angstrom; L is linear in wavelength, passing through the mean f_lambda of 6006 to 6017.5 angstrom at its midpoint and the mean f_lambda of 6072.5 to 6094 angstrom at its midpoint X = -0.04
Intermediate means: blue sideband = 73.6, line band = 79.3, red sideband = 80.1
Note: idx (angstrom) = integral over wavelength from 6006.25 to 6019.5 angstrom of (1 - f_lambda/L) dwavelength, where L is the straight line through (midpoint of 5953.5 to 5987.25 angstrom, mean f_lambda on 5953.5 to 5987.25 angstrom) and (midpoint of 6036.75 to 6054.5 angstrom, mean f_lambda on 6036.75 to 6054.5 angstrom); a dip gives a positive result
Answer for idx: 1.2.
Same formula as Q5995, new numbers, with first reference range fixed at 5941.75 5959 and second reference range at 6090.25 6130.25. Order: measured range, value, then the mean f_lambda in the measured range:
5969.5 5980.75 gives 2.3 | 67.7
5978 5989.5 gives 1.5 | 73.1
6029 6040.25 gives 0.4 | 77.7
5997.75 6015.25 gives 1.7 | 74.4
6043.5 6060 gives -0.7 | 82.4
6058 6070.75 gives -0.6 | 81.7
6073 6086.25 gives 0.2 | 75.8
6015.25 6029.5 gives 1.1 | 75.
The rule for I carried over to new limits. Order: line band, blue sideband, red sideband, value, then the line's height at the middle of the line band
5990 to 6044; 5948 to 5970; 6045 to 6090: 0.09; 84.1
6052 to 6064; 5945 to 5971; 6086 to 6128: -0.03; 79.5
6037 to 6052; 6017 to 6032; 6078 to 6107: -0.10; 75.3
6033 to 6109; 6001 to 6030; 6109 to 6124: -0.09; 73.3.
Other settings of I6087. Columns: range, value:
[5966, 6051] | 76.3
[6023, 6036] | 74.8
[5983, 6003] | 79.2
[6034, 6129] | 78.4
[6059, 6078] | 78.6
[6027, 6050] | 79.2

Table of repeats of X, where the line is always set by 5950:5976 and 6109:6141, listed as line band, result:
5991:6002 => 0.02 mag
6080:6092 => -0.10 mag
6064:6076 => -0.02 mag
